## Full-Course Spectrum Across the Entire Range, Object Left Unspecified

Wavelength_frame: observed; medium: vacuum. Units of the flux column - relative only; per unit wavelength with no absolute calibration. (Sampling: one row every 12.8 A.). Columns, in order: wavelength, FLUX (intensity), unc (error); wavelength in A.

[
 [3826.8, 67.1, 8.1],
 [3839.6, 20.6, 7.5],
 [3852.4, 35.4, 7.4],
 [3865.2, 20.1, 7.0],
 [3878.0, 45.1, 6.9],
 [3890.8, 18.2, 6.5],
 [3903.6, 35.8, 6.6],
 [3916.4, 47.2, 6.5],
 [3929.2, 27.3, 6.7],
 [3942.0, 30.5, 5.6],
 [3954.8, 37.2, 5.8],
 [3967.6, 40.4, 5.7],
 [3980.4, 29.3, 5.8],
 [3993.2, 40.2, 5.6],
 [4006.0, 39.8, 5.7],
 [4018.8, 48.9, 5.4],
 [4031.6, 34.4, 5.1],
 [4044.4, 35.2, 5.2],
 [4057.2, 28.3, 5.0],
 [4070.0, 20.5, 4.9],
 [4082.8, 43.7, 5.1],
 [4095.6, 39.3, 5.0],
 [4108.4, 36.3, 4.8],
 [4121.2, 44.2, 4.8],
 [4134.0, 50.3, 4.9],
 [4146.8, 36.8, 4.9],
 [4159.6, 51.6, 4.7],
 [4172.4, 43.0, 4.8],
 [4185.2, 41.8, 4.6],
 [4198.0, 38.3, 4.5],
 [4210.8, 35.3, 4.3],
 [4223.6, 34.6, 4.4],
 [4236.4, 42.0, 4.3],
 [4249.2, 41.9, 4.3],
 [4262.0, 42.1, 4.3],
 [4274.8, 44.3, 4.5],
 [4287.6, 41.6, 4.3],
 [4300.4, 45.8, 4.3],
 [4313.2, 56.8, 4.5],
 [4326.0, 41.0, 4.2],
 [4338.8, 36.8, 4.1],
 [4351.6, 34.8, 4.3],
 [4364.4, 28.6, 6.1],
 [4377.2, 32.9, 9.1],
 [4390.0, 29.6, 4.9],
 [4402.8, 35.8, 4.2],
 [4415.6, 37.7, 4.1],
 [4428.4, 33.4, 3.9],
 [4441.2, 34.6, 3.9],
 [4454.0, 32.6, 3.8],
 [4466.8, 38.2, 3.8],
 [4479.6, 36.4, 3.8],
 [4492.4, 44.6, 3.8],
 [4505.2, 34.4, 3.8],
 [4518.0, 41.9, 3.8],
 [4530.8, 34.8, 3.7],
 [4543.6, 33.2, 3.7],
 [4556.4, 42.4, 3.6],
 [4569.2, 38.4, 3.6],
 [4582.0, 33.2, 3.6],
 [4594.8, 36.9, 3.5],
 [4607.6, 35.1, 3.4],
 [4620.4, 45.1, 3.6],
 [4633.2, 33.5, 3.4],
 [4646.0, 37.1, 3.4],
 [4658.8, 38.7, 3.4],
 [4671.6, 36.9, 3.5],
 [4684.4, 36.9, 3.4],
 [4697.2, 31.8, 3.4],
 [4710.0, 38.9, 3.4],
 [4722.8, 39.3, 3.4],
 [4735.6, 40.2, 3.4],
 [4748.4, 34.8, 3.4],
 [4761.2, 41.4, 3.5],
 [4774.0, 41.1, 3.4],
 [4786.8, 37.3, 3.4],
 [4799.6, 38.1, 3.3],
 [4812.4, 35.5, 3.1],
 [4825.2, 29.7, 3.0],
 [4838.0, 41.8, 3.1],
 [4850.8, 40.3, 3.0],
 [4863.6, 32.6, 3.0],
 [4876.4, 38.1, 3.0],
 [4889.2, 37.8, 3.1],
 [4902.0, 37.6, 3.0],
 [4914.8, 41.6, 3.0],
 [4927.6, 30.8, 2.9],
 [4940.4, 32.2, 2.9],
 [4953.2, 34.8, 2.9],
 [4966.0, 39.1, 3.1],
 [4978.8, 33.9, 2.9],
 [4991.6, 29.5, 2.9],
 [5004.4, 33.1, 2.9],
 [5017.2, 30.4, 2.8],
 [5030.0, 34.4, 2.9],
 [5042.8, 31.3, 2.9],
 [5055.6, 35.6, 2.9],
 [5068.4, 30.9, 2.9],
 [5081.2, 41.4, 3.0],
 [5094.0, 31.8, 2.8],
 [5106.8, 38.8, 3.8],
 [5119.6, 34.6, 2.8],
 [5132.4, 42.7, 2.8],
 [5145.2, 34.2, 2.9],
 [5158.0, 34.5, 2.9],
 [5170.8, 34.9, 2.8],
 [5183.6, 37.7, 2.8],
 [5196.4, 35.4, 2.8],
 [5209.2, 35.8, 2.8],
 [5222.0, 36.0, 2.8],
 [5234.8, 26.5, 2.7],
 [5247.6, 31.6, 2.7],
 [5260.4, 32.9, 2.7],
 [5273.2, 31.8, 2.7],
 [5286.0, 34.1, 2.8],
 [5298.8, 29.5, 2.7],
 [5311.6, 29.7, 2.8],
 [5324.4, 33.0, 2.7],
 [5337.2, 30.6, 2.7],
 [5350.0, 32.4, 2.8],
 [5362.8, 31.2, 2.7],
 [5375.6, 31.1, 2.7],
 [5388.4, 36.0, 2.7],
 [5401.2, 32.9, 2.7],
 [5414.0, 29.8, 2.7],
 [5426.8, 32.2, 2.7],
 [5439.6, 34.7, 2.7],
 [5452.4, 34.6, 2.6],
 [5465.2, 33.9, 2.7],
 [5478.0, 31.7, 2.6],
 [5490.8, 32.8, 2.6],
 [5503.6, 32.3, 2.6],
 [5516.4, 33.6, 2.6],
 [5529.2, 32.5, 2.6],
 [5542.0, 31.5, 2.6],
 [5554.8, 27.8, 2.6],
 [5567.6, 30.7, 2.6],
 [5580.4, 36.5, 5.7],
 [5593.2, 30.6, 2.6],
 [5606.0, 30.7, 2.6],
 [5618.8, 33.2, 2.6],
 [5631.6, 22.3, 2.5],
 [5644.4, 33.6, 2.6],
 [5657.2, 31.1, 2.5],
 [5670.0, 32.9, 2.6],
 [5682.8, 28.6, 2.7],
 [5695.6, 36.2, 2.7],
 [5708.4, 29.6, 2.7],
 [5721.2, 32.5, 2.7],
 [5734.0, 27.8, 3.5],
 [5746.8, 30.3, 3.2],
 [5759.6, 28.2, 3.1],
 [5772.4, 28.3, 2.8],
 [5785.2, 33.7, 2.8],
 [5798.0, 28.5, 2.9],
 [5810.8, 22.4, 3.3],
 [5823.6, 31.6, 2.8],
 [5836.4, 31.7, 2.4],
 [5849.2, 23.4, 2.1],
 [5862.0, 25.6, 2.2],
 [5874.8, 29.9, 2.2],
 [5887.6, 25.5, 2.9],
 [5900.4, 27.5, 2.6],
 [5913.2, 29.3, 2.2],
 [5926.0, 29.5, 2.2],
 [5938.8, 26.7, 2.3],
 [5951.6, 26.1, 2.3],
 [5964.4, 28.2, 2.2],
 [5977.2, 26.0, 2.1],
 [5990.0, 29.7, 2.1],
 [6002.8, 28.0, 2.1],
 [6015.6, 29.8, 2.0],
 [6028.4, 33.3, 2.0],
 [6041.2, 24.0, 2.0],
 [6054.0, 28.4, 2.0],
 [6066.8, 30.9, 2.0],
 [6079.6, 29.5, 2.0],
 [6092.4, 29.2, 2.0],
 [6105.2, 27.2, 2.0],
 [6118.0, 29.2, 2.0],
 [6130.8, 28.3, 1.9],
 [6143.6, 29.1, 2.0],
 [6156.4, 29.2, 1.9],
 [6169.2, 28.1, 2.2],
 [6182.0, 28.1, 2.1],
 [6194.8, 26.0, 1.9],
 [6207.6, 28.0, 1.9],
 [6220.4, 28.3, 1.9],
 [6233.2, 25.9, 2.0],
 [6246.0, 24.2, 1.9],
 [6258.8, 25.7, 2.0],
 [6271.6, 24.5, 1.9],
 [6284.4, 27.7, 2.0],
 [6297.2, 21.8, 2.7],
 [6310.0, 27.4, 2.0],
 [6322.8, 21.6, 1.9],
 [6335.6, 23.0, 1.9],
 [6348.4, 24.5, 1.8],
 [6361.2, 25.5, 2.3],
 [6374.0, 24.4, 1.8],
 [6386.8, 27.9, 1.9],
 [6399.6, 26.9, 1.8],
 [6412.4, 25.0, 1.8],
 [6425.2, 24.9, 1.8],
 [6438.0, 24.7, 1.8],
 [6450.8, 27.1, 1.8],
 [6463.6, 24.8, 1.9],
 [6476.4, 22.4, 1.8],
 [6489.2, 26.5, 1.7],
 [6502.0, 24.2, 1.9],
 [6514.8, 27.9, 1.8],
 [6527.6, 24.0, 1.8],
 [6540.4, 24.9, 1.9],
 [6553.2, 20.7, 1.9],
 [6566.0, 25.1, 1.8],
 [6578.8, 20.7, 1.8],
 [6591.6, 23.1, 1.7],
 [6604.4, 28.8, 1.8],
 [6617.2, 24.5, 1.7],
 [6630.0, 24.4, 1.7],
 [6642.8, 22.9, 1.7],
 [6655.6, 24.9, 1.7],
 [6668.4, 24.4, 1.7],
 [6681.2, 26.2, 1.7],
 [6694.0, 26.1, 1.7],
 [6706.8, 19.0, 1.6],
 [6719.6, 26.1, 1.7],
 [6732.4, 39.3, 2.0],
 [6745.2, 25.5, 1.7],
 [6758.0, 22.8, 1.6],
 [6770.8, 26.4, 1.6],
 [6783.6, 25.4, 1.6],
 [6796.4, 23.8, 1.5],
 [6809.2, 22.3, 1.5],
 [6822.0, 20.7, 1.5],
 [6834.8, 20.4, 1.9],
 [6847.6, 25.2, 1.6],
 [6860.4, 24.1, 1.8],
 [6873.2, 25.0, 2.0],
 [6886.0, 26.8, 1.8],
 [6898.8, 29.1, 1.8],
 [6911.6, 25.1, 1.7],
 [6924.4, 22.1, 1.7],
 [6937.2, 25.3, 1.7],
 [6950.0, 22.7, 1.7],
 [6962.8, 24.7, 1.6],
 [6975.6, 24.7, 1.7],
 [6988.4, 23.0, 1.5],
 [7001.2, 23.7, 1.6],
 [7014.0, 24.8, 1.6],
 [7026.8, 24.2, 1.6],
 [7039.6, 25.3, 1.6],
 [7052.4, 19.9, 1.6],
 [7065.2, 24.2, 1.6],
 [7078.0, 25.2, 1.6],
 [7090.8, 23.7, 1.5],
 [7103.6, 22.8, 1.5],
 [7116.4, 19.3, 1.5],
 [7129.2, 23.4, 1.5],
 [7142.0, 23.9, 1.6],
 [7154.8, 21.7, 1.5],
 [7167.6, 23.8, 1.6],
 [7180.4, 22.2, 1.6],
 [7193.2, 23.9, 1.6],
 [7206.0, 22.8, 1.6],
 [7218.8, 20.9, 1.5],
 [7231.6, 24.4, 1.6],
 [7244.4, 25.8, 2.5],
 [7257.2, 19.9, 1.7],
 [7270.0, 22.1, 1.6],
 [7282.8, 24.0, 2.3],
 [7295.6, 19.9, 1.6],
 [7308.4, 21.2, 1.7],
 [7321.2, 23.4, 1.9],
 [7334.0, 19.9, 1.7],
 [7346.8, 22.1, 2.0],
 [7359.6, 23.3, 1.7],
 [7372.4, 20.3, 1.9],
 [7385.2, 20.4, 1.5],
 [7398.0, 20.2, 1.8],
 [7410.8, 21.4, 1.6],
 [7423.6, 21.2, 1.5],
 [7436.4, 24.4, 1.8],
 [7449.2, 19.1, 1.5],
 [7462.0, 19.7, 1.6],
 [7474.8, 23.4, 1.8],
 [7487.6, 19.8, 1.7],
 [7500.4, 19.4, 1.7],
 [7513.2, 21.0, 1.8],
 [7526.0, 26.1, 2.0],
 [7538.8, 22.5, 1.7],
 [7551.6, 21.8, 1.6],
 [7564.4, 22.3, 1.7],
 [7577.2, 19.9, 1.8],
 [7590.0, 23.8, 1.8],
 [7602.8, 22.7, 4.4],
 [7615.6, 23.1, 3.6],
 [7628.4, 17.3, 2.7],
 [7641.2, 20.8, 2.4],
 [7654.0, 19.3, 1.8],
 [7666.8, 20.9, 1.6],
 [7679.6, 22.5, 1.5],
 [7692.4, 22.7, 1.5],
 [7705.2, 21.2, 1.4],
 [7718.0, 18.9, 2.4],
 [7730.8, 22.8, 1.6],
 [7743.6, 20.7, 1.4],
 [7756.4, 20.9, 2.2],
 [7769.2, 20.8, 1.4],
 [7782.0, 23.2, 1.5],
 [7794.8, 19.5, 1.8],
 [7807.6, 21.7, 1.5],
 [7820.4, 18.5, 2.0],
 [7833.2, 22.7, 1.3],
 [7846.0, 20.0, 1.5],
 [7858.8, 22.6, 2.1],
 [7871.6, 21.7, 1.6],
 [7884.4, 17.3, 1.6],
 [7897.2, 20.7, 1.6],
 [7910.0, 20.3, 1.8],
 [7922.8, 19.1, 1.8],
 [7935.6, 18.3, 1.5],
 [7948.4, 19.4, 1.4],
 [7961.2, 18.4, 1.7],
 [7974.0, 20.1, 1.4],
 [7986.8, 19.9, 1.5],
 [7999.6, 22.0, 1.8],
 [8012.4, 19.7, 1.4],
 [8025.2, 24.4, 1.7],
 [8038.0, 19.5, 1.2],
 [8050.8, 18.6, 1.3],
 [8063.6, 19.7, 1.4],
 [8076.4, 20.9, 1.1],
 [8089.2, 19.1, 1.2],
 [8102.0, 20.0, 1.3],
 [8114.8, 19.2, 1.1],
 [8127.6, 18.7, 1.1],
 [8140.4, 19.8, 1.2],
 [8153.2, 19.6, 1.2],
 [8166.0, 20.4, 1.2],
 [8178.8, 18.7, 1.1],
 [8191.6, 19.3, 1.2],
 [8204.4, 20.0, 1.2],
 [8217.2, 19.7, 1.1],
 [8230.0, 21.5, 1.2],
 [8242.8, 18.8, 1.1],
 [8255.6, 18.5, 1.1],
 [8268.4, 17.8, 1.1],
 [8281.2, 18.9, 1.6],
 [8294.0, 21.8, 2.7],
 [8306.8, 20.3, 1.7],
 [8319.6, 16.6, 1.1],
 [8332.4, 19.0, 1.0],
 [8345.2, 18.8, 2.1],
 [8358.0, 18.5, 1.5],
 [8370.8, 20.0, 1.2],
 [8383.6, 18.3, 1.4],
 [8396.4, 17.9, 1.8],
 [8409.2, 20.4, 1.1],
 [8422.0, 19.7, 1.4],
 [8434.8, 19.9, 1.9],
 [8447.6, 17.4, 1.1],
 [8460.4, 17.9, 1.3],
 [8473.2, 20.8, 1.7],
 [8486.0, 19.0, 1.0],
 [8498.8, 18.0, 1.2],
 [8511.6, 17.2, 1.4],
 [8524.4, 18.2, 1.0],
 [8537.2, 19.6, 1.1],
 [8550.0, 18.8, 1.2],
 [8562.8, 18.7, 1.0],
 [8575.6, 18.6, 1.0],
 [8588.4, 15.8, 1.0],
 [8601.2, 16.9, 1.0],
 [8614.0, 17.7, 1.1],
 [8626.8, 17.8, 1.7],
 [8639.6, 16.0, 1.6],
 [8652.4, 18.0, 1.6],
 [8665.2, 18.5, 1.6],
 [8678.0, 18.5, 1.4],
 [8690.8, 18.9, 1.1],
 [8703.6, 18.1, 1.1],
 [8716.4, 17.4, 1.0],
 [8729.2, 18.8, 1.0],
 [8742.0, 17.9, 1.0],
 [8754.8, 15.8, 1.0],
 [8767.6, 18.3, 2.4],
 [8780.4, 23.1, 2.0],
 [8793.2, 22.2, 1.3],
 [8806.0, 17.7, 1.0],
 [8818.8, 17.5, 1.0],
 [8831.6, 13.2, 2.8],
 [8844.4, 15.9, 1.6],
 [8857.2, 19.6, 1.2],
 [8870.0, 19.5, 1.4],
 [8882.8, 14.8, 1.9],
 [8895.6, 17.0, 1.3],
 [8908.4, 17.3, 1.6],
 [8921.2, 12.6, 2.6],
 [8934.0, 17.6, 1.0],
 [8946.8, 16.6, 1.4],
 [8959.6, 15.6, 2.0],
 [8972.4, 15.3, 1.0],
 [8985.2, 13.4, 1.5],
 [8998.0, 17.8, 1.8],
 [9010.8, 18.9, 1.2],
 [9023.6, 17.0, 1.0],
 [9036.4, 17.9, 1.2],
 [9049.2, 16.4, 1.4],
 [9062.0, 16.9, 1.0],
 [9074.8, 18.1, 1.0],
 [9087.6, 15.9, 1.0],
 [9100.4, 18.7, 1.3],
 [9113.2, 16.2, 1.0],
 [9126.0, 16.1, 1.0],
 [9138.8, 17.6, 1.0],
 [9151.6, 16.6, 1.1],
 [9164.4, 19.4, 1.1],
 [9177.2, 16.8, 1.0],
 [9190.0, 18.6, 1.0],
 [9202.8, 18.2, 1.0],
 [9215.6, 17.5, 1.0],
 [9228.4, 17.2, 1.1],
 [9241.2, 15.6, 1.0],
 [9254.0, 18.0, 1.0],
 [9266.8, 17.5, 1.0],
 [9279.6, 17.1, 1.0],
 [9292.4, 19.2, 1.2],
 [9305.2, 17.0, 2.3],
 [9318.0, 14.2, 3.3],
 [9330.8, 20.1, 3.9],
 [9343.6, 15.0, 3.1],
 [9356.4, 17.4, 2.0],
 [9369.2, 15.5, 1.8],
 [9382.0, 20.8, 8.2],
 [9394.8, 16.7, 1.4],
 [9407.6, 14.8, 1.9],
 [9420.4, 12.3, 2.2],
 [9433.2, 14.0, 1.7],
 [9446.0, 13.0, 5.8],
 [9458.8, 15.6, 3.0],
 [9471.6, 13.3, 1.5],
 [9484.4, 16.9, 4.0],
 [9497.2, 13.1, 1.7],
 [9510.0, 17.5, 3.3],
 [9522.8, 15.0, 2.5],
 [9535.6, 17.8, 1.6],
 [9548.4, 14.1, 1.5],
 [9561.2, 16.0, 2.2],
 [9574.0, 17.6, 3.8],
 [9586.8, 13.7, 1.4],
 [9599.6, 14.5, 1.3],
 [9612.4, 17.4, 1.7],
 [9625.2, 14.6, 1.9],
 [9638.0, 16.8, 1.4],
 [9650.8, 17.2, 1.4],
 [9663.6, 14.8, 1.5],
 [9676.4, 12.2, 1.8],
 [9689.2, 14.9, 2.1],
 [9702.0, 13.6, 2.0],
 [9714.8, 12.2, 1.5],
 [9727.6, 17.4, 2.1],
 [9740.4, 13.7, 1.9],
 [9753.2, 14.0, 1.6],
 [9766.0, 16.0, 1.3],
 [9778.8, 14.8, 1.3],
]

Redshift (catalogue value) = 0.025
